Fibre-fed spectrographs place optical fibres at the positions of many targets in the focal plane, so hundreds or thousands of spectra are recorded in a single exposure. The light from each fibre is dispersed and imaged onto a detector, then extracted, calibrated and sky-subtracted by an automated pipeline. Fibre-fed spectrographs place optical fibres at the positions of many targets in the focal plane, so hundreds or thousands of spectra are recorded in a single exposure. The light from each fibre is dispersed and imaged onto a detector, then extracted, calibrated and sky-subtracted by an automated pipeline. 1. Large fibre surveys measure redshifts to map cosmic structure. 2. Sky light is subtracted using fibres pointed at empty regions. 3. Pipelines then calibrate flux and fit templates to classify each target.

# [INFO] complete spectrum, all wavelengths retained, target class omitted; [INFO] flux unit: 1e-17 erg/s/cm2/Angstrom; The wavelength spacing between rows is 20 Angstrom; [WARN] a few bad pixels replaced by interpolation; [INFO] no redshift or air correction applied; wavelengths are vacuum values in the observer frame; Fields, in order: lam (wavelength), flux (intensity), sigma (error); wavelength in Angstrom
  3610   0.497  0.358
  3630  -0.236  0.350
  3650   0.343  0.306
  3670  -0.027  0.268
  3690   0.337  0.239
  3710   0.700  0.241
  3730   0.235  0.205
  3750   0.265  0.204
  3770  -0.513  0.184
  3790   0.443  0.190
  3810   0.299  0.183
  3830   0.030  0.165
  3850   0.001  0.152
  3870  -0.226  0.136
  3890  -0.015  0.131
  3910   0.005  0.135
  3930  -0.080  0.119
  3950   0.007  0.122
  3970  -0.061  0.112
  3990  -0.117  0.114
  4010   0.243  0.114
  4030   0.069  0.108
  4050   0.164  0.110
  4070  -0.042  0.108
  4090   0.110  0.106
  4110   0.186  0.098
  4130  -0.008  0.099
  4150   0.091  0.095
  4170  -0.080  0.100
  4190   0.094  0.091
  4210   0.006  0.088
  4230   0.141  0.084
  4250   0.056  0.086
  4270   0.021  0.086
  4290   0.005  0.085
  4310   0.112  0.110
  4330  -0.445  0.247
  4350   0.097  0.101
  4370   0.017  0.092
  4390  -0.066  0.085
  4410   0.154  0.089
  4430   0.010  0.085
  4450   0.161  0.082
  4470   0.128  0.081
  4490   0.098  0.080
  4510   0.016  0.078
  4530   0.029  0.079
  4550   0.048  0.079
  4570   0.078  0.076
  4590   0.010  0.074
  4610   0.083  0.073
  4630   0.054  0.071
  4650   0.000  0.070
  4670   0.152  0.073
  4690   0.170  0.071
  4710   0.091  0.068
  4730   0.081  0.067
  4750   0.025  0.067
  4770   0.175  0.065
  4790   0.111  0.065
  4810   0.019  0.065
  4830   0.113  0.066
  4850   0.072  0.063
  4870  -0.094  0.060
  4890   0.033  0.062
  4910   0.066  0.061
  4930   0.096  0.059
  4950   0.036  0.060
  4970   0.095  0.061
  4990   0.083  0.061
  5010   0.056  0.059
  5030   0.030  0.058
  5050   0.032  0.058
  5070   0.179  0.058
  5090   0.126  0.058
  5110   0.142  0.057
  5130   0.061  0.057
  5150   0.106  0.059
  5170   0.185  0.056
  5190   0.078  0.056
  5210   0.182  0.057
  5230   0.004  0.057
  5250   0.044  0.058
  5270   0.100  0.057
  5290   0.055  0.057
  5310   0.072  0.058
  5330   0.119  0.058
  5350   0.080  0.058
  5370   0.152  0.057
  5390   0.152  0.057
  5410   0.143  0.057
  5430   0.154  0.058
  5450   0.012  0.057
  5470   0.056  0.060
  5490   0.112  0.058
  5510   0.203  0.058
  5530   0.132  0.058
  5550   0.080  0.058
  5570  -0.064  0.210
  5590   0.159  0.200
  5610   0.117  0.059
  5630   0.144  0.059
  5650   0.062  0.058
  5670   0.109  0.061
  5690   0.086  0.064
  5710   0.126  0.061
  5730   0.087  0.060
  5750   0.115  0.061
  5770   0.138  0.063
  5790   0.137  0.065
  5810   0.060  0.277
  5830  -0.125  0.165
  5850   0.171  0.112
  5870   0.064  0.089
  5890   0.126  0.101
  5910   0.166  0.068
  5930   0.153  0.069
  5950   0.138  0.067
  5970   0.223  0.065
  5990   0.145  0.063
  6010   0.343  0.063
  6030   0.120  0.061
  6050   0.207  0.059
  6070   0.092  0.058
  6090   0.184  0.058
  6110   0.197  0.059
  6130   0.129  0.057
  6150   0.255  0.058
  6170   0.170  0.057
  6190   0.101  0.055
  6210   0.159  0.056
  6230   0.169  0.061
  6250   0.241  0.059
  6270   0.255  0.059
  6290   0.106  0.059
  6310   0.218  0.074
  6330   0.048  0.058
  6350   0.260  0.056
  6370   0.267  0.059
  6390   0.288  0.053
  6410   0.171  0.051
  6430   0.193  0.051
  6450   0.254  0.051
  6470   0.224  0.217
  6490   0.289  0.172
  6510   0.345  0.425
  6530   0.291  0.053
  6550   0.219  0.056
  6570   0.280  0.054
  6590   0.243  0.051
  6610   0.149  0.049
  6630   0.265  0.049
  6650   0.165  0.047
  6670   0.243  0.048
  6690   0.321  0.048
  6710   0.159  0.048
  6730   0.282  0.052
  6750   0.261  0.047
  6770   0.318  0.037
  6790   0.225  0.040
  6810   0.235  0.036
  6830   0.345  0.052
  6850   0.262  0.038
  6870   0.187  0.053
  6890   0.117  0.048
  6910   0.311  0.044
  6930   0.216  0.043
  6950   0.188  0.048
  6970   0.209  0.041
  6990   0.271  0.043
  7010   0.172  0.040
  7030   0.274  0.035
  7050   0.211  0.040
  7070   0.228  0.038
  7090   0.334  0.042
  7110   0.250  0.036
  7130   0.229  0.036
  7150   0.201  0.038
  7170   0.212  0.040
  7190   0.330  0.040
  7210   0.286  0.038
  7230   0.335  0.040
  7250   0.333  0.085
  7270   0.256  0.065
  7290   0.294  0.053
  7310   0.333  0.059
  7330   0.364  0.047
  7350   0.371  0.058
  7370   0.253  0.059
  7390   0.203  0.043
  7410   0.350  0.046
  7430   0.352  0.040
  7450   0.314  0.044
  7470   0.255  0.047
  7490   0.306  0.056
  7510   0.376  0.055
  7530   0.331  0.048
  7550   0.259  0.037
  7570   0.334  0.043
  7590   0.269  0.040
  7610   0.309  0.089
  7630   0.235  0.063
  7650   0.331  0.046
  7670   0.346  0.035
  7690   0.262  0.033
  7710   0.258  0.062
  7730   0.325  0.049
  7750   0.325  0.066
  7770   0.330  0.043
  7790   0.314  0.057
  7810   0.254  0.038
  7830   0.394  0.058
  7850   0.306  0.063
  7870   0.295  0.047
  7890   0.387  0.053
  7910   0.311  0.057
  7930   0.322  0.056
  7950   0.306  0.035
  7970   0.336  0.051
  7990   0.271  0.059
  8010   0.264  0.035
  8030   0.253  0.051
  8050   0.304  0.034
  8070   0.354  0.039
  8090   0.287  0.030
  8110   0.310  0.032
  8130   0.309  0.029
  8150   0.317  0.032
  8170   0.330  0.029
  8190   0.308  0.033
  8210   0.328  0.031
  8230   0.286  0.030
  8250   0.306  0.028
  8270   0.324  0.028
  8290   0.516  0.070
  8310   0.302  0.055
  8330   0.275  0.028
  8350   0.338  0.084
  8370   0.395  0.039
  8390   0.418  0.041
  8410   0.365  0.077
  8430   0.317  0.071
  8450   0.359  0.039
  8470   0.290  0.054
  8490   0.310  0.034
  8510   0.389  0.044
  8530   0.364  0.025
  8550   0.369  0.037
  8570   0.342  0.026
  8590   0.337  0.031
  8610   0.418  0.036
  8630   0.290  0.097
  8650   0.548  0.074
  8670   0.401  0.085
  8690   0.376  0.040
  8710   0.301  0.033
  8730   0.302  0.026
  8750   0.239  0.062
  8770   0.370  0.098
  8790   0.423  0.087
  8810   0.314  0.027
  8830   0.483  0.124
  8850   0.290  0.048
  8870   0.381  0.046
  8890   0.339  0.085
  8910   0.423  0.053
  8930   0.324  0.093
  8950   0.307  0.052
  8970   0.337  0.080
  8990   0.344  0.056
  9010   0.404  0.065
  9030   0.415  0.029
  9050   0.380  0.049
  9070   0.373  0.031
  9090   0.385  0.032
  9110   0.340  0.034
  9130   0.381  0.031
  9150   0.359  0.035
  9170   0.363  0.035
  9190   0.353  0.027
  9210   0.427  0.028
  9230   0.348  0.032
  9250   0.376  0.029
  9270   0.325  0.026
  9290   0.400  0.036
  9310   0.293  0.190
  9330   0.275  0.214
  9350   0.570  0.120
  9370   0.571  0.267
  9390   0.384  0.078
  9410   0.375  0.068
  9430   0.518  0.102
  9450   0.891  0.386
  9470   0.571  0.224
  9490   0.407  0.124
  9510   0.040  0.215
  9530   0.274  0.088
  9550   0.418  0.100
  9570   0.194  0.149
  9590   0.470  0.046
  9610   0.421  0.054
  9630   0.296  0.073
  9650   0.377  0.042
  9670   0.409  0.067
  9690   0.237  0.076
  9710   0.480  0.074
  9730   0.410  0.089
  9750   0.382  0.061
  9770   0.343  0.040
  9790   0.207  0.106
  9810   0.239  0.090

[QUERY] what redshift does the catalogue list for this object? 0.61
